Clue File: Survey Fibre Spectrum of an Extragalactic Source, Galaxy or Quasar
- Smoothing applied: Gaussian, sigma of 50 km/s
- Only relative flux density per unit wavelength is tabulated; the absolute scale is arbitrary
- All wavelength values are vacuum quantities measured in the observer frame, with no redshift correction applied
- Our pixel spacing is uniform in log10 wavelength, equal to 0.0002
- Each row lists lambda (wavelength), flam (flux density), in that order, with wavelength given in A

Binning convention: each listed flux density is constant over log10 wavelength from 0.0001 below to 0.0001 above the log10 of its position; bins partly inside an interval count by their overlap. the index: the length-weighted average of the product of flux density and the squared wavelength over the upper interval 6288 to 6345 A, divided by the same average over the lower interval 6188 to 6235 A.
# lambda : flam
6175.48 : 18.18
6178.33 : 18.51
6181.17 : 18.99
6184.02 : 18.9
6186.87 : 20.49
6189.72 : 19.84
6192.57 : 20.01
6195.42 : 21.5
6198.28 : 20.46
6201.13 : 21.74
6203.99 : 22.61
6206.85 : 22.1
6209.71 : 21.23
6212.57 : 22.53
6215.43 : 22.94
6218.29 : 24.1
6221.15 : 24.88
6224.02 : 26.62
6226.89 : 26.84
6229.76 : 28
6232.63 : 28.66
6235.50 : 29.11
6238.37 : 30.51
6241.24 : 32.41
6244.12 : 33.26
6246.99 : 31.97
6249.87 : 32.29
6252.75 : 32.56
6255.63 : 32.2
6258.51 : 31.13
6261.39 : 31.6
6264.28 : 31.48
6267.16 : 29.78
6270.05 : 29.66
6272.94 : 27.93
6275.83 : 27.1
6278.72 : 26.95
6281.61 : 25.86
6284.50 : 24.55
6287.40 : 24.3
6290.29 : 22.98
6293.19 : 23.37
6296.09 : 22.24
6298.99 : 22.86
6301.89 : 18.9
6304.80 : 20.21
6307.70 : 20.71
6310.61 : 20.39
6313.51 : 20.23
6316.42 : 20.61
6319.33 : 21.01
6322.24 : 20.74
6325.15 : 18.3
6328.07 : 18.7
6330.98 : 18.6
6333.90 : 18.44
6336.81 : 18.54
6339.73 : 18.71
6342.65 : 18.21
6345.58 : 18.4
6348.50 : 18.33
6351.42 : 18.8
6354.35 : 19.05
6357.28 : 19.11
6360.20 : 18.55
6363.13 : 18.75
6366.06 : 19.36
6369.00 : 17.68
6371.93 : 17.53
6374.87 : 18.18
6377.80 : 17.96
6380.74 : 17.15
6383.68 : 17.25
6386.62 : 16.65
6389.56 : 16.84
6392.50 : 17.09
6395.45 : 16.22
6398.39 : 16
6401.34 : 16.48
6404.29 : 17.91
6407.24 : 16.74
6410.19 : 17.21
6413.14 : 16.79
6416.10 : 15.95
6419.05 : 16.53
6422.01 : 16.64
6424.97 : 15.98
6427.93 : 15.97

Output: 0.89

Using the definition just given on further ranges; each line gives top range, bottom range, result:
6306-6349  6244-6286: 0.66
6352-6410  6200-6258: 0.67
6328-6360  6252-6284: 0.65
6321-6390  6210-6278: 0.66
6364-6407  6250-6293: 0.63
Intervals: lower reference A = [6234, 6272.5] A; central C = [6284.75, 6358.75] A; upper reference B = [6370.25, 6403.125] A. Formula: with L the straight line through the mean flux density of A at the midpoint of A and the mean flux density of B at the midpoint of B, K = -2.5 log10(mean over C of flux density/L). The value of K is 0.19 mag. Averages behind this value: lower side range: 31.3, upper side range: 17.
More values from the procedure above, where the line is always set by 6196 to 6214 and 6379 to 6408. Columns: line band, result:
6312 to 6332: -0.060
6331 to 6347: -0.012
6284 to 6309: -0.145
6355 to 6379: -0.053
